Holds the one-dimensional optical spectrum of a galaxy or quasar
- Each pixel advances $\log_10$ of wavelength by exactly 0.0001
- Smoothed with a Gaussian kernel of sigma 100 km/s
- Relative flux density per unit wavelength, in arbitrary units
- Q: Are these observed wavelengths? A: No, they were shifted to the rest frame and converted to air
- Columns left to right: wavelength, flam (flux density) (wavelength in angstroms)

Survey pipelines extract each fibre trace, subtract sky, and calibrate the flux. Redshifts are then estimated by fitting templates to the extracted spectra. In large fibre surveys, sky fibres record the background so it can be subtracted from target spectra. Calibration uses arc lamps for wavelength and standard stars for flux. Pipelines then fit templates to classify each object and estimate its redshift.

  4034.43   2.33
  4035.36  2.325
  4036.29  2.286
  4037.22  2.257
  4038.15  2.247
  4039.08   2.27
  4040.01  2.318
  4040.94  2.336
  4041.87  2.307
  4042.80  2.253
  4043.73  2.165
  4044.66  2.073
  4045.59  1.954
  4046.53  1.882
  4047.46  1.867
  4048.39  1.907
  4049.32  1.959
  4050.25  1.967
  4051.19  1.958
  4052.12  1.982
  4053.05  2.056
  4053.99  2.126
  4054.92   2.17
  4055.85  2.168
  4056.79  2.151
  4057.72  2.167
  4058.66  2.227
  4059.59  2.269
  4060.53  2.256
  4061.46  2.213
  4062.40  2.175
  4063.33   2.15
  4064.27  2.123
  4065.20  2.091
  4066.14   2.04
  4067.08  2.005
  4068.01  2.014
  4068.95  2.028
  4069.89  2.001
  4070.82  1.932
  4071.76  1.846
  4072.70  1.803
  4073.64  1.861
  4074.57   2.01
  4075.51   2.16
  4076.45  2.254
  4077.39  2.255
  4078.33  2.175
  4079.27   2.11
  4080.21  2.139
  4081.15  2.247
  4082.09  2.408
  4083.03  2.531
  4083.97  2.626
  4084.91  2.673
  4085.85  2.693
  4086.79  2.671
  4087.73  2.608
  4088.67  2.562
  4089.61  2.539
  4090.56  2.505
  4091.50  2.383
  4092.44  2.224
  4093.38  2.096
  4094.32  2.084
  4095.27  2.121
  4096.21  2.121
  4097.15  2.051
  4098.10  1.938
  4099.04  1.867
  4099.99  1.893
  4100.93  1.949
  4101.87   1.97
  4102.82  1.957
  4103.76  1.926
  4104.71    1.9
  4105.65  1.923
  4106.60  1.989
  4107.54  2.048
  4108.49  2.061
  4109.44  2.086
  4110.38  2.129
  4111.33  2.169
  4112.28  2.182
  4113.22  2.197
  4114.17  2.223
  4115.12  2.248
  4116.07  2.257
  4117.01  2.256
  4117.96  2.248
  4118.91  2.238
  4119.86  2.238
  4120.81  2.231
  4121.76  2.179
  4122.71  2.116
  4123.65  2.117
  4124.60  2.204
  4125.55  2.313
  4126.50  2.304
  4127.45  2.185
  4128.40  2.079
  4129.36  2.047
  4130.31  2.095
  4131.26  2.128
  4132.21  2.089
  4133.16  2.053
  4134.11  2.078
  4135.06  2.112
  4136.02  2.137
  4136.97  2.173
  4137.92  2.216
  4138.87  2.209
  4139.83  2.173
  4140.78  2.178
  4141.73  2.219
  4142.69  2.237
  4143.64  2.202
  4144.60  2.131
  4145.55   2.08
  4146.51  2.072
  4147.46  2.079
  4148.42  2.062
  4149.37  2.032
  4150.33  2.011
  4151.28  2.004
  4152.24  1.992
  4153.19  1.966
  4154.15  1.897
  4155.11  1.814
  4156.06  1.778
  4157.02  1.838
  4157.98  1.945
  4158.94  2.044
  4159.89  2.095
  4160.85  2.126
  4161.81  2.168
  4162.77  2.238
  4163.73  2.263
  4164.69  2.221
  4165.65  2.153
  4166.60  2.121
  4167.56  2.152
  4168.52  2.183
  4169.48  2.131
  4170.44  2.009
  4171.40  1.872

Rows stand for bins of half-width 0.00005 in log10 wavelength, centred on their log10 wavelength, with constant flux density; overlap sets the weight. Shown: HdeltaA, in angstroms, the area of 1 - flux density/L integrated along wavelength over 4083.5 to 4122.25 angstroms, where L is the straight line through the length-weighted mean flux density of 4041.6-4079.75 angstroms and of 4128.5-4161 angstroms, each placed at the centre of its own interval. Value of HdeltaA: -2.44 angstroms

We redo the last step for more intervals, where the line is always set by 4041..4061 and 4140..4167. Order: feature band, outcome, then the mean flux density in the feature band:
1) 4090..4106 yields 0.2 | 2.06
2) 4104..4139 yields -1.1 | 2.15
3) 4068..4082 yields 0.1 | 2.07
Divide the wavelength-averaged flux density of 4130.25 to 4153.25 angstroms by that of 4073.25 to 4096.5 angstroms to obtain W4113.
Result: 0.91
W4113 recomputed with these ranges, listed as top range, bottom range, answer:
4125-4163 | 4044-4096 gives 0.96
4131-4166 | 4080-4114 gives 0.94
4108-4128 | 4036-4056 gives 1.04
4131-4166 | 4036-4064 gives 0.98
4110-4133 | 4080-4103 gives 0.96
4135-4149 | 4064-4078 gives 1.06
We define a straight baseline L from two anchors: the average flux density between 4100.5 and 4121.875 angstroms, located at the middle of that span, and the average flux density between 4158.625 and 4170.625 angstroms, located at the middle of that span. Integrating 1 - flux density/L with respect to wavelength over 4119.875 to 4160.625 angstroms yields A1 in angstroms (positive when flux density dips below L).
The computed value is 0.7 angstroms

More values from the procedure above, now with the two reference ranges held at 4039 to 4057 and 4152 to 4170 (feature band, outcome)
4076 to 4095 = -2.81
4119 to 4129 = -0.61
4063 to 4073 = 0.38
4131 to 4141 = -0.35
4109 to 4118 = -0.54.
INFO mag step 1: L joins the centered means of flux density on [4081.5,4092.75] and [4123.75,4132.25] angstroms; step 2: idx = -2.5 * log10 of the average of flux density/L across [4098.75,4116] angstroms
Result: 0.149 mag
